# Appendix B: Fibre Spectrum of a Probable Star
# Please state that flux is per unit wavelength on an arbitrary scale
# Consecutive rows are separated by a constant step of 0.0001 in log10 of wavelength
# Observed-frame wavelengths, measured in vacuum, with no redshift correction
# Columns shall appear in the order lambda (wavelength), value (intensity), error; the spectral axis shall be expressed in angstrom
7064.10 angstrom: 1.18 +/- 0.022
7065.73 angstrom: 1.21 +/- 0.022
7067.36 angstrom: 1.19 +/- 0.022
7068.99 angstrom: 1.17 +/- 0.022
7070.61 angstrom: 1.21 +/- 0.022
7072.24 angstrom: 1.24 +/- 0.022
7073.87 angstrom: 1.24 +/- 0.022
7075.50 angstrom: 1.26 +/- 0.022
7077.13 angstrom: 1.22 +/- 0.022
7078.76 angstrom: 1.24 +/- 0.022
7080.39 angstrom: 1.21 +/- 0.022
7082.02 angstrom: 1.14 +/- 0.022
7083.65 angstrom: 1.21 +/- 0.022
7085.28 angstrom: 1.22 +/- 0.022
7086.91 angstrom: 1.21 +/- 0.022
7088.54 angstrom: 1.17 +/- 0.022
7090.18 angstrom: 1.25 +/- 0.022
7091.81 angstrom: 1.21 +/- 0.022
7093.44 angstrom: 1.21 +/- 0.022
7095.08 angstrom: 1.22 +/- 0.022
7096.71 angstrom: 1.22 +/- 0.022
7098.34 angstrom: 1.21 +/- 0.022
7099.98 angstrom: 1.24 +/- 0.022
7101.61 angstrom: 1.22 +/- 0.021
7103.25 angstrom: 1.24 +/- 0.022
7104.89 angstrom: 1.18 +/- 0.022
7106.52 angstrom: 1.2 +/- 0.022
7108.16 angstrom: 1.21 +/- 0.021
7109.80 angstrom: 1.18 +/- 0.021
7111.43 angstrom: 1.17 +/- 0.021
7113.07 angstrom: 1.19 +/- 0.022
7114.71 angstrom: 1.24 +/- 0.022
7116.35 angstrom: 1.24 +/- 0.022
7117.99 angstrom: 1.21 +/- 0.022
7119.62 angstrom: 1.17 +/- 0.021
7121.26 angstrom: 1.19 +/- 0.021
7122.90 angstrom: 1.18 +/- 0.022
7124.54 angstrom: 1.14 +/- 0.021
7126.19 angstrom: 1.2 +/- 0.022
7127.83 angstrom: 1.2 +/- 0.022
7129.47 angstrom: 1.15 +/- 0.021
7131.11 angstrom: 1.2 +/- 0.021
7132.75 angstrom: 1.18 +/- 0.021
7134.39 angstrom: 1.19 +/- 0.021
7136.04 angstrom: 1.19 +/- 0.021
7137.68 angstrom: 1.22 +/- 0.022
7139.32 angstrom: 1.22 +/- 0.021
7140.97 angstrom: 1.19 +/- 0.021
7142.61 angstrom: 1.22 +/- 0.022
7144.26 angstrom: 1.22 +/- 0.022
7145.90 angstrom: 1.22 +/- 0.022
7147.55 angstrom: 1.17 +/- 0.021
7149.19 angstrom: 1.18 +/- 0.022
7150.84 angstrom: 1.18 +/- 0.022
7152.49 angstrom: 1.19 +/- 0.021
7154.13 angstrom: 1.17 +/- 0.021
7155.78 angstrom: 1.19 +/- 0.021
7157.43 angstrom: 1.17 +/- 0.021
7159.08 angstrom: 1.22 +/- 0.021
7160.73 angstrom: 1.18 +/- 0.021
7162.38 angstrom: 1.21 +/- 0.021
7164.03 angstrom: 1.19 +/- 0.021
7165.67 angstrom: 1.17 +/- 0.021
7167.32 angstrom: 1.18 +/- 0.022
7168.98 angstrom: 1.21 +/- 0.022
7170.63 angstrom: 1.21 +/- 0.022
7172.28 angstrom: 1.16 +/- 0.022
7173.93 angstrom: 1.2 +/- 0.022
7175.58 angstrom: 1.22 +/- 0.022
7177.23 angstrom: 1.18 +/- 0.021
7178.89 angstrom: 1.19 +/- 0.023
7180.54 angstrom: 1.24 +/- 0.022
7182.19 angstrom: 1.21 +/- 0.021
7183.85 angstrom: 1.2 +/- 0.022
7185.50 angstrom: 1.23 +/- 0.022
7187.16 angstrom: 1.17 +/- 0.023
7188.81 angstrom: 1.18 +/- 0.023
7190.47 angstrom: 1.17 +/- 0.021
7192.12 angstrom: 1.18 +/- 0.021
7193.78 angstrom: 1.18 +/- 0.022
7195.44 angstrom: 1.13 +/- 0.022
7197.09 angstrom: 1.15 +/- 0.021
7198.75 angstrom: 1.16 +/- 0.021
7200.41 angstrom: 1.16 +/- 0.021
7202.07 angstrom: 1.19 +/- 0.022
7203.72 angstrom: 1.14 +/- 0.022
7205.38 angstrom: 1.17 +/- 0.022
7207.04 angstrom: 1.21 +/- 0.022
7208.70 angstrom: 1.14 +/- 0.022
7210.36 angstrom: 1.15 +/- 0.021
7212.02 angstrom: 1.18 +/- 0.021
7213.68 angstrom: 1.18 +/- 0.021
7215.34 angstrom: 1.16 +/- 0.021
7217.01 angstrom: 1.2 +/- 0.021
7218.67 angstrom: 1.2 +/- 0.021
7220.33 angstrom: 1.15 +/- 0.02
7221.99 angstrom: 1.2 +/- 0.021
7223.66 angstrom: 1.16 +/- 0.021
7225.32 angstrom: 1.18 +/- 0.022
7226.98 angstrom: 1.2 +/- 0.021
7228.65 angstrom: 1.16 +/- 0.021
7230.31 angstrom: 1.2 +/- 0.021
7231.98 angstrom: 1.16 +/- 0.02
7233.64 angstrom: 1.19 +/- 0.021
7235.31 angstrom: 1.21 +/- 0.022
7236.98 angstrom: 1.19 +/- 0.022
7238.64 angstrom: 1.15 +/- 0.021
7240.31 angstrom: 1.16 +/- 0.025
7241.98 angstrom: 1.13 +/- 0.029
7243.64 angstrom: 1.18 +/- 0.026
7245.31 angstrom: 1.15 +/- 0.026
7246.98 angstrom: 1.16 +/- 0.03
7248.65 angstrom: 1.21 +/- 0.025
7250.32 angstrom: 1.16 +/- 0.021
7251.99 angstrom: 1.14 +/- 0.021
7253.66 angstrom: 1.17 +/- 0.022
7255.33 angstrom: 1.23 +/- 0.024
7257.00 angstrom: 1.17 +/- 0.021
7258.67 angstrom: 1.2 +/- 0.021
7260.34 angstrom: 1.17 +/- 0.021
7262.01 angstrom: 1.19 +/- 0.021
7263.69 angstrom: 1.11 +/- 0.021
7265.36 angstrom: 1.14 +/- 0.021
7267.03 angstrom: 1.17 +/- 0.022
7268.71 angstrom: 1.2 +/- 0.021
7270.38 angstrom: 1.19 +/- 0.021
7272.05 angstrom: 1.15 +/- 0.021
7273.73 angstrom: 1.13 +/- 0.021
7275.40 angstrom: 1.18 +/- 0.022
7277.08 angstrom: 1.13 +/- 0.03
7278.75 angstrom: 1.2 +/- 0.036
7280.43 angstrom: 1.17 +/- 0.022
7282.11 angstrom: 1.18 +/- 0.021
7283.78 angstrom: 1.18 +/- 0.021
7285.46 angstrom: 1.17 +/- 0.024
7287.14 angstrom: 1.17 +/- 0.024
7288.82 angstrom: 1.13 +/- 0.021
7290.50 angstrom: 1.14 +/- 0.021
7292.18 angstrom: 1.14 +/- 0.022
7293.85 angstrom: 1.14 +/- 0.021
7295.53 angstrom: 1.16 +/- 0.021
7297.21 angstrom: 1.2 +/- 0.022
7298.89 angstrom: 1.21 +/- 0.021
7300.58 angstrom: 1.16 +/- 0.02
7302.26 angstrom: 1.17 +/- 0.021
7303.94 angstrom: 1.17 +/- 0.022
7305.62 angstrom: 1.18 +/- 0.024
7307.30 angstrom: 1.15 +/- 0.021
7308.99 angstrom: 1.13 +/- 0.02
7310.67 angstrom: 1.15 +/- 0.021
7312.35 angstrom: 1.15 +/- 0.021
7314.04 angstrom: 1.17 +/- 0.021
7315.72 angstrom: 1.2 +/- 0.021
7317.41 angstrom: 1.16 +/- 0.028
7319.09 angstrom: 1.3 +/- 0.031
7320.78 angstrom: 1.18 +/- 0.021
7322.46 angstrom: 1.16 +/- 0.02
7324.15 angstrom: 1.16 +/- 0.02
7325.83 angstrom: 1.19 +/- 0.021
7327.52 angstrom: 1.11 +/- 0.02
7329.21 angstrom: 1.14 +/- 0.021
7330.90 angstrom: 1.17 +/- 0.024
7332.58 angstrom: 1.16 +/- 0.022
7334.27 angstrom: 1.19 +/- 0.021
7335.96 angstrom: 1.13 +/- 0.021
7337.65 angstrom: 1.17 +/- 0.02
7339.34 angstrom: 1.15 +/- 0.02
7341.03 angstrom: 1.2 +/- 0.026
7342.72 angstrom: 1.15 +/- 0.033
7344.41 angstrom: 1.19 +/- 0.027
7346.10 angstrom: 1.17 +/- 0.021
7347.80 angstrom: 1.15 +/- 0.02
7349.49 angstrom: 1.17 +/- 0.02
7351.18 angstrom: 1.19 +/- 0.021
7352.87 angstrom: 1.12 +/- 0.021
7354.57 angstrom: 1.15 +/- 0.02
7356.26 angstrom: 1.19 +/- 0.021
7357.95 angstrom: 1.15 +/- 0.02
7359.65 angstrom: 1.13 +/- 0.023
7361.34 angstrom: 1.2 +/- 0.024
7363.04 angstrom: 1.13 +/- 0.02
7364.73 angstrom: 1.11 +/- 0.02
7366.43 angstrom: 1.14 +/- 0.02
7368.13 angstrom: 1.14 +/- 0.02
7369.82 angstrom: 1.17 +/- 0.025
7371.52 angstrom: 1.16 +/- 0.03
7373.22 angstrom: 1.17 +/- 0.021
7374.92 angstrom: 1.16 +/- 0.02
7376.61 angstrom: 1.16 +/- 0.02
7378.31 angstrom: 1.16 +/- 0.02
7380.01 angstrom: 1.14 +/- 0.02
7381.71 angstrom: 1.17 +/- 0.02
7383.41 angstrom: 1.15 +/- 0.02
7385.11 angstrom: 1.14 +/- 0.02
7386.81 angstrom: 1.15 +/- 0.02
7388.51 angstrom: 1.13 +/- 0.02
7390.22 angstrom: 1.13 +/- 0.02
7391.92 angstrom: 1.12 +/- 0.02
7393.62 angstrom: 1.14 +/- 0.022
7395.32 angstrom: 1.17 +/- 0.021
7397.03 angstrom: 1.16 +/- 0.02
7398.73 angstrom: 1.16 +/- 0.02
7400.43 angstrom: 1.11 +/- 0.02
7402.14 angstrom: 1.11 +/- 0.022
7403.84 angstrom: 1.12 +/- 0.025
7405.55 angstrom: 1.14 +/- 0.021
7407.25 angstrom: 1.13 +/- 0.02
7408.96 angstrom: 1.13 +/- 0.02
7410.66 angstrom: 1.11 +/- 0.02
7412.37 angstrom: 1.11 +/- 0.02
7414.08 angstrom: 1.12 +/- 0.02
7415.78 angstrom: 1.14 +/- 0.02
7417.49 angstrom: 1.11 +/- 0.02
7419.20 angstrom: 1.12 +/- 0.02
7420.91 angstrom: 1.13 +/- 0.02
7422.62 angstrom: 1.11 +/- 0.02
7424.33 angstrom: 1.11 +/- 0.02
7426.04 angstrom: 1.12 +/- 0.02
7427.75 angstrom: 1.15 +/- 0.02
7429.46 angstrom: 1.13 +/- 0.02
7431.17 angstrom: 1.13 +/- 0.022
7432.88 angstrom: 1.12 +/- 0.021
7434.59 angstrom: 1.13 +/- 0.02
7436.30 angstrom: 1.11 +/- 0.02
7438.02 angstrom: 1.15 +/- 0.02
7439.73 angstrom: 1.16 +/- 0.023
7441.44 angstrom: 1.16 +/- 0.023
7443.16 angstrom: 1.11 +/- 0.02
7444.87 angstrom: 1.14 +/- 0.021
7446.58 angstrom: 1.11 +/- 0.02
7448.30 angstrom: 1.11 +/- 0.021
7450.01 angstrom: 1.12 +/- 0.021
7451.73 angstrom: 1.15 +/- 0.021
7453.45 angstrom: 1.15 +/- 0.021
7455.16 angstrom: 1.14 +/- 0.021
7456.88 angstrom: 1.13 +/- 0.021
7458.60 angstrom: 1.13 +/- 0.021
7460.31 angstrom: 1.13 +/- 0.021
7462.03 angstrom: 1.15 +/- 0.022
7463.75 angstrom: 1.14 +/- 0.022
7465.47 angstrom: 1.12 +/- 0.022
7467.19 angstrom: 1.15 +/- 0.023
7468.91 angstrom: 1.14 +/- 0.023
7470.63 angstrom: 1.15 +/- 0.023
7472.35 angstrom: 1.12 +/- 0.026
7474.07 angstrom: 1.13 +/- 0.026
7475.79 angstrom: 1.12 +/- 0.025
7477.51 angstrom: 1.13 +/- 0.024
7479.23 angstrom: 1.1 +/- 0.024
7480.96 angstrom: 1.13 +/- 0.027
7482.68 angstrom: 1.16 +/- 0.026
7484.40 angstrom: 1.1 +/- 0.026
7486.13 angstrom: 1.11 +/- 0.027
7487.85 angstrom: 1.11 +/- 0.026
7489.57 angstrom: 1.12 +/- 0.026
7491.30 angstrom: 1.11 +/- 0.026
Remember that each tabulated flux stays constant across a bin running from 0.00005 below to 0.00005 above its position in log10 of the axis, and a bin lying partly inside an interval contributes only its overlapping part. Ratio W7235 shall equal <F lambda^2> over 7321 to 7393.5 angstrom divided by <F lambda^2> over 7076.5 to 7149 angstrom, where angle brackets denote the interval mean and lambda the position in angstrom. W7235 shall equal 1.0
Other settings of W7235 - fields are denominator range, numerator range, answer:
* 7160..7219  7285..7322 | 1.02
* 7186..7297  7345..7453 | 1.02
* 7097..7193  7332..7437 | 1.02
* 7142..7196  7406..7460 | 1.02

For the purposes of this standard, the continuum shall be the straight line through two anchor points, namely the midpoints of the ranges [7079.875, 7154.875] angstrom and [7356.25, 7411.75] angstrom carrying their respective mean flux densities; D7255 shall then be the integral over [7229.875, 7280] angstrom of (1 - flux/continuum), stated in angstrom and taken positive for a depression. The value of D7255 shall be 0.0 angstrom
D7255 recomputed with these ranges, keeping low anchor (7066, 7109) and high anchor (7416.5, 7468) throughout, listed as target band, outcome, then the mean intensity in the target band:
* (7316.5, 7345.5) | -0.37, 1.17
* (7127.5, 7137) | 0.14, 1.19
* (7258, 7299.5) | 0.10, 1.17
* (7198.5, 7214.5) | 0.23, 1.17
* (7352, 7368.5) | 0.05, 1.15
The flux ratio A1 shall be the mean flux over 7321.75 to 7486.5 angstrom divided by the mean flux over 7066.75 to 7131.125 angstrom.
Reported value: 0.95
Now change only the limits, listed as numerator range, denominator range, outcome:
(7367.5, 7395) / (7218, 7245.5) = 0.98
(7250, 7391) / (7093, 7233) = 0.98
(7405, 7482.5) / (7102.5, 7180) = 0.95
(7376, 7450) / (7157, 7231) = 0.96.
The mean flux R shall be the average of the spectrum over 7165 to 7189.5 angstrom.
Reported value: 1.2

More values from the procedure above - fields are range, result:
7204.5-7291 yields 1.17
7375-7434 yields 1.13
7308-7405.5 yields 1.16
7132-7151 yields 1.2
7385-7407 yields 1.14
